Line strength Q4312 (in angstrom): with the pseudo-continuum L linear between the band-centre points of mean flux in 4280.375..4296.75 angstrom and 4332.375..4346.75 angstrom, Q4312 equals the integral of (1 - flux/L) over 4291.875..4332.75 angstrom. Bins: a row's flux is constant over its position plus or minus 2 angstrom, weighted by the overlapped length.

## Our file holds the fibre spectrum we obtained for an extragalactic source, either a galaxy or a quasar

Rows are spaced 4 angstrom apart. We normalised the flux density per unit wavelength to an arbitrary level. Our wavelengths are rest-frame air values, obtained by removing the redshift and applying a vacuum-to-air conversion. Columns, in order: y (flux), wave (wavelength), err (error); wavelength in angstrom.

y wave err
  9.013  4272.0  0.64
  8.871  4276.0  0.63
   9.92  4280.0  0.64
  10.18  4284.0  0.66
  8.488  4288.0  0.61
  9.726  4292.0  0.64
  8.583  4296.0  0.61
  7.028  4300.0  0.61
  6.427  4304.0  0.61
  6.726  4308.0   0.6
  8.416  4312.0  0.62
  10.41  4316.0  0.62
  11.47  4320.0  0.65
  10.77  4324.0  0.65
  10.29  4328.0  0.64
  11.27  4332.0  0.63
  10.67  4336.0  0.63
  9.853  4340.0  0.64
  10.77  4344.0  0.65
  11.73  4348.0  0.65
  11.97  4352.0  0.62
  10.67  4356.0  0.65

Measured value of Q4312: 3.5 angstrom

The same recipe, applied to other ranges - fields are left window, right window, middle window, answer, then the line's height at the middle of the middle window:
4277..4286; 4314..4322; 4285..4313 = 6.5 angstrom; 10.4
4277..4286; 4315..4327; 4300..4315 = 4.5 angstrom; 10.5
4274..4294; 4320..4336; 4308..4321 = 1.2 angstrom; 10.4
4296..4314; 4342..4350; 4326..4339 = -0.9 angstrom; 9.95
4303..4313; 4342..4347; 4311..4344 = -5.0 angstrom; 9.18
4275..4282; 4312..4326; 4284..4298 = 1.0 angstrom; 9.8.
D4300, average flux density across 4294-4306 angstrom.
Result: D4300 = 7.35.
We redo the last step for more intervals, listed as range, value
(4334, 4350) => 10.8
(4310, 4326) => 10.3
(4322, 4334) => 10.8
